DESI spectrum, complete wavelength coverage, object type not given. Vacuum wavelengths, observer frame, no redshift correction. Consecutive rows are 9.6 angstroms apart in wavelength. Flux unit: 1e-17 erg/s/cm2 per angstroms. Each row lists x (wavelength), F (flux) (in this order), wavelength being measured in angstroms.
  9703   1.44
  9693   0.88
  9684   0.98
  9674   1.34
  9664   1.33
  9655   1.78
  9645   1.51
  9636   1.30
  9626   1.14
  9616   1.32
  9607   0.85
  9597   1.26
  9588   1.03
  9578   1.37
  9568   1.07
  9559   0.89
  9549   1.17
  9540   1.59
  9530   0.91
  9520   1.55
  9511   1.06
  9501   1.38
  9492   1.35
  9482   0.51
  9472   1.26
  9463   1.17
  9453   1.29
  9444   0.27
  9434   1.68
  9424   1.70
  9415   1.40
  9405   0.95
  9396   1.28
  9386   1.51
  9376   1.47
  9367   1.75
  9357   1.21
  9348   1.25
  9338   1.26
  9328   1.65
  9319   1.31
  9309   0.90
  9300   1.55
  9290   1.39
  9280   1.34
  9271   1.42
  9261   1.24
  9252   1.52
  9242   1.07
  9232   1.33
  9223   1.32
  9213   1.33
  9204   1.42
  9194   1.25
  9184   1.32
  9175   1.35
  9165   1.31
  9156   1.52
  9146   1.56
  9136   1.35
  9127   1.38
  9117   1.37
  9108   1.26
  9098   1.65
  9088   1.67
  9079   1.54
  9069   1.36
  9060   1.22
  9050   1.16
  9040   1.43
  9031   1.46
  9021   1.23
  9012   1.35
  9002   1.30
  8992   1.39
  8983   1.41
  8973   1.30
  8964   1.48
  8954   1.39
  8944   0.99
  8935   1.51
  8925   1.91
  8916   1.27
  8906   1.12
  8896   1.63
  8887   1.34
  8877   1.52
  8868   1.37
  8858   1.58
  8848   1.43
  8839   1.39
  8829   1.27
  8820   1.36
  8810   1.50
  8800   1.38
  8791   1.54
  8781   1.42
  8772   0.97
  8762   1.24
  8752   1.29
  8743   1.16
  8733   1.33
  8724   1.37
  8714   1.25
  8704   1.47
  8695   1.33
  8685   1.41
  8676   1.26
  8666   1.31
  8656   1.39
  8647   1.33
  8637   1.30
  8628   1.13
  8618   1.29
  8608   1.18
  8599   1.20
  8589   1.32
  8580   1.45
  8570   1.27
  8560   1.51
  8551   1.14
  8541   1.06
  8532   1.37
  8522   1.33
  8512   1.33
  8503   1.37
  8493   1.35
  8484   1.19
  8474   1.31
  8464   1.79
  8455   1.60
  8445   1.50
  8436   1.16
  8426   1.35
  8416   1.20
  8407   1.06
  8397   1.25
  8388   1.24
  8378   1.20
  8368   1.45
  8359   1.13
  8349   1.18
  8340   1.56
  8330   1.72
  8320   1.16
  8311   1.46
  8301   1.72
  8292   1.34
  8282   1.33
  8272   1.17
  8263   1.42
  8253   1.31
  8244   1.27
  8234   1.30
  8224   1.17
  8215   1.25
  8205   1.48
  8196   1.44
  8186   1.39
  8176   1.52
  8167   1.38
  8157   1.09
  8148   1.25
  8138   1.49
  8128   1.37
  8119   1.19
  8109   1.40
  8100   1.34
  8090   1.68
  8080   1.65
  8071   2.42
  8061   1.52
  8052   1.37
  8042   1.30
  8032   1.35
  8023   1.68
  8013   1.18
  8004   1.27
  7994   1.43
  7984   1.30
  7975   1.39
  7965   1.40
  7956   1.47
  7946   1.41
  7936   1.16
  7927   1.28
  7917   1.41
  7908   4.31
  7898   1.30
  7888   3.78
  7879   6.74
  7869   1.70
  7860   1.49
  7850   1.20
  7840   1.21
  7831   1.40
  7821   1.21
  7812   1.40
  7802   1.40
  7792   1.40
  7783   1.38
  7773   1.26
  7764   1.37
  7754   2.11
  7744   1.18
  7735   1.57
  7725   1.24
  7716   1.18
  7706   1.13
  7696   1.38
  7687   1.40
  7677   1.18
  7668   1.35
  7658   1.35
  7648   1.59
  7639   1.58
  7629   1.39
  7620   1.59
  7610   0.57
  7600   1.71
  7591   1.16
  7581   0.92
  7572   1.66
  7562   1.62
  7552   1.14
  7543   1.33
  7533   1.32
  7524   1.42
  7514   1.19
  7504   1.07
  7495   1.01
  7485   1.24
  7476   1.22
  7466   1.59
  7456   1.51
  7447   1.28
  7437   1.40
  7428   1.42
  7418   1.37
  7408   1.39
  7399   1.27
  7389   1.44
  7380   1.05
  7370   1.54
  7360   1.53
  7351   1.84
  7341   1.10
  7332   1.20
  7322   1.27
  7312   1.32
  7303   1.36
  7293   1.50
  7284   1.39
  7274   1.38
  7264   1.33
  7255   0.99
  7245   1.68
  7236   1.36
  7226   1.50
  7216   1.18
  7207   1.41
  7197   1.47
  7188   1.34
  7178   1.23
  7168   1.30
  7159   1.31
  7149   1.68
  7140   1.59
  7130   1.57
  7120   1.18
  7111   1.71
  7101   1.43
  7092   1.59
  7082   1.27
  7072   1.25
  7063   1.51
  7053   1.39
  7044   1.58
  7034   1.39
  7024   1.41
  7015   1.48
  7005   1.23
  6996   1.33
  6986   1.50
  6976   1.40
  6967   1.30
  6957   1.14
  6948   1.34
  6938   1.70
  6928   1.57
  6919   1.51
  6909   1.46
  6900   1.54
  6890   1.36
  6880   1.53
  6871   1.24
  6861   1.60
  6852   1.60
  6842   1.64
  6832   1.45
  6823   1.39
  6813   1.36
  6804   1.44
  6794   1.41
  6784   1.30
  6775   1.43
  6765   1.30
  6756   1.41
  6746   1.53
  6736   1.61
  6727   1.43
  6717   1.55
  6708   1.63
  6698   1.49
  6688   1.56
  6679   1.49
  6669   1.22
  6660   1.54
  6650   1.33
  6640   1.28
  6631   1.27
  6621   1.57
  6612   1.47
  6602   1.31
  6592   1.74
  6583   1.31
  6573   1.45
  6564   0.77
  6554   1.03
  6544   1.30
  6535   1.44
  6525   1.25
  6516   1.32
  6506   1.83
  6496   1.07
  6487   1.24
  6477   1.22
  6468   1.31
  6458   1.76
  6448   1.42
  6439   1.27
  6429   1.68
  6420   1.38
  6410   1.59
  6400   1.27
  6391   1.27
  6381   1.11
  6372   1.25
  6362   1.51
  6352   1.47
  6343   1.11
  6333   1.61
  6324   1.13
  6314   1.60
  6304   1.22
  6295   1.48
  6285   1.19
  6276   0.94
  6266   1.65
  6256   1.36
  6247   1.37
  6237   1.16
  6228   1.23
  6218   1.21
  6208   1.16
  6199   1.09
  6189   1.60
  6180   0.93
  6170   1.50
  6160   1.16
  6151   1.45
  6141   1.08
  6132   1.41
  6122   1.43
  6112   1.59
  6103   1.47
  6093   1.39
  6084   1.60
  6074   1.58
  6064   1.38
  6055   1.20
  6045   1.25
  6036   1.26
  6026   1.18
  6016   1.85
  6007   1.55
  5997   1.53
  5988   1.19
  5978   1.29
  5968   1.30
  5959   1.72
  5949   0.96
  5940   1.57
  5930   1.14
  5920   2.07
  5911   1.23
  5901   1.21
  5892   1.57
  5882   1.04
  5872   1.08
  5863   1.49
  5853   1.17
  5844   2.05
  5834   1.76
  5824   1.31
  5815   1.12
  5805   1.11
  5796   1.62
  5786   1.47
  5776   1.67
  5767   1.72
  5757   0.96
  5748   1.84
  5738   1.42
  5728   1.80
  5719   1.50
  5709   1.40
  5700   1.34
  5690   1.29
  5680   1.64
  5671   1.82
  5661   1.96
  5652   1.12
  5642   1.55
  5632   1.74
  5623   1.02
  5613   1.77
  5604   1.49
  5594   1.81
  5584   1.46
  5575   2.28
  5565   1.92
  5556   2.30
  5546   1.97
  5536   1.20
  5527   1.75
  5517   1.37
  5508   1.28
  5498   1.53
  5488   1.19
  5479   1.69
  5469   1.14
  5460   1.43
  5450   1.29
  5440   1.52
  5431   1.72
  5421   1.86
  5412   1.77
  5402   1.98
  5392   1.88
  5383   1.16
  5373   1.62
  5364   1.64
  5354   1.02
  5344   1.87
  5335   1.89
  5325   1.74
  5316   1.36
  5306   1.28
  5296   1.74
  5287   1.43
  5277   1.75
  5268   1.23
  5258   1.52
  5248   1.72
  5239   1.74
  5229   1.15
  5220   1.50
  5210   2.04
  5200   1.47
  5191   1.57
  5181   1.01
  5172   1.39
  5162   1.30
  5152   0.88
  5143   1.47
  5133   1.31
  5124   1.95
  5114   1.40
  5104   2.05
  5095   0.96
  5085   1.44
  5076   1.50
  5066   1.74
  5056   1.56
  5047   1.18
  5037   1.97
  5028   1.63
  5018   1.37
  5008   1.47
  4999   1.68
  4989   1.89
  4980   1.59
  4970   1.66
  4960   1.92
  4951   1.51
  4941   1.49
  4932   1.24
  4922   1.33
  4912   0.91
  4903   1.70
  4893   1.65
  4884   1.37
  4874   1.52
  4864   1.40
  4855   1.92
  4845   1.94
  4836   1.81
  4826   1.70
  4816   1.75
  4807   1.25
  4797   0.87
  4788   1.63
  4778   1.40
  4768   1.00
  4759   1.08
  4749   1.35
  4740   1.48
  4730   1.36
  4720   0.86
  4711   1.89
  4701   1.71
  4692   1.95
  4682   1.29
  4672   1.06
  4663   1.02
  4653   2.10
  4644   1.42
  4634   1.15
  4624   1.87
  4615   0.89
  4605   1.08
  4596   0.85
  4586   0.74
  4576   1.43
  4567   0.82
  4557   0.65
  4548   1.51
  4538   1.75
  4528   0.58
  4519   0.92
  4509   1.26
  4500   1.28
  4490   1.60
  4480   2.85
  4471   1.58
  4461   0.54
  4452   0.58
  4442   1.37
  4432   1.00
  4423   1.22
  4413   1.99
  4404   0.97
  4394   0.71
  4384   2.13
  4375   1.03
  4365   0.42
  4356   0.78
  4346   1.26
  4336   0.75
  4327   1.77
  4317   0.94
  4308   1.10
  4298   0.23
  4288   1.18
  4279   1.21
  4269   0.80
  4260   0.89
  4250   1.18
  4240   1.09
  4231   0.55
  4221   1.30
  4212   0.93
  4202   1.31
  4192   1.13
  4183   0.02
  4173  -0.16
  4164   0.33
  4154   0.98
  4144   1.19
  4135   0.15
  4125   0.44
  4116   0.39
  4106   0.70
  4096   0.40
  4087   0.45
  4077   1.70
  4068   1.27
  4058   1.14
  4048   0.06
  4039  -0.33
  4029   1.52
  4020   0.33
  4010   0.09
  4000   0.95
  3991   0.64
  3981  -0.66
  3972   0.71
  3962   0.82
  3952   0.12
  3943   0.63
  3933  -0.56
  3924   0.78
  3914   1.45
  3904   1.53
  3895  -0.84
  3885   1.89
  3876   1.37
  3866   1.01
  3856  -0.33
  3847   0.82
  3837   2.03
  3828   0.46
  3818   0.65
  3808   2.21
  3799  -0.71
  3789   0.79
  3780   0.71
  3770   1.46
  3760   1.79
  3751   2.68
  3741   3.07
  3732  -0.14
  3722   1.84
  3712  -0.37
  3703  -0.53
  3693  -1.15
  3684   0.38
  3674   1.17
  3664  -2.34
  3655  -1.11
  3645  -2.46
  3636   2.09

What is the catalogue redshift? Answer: 0.20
